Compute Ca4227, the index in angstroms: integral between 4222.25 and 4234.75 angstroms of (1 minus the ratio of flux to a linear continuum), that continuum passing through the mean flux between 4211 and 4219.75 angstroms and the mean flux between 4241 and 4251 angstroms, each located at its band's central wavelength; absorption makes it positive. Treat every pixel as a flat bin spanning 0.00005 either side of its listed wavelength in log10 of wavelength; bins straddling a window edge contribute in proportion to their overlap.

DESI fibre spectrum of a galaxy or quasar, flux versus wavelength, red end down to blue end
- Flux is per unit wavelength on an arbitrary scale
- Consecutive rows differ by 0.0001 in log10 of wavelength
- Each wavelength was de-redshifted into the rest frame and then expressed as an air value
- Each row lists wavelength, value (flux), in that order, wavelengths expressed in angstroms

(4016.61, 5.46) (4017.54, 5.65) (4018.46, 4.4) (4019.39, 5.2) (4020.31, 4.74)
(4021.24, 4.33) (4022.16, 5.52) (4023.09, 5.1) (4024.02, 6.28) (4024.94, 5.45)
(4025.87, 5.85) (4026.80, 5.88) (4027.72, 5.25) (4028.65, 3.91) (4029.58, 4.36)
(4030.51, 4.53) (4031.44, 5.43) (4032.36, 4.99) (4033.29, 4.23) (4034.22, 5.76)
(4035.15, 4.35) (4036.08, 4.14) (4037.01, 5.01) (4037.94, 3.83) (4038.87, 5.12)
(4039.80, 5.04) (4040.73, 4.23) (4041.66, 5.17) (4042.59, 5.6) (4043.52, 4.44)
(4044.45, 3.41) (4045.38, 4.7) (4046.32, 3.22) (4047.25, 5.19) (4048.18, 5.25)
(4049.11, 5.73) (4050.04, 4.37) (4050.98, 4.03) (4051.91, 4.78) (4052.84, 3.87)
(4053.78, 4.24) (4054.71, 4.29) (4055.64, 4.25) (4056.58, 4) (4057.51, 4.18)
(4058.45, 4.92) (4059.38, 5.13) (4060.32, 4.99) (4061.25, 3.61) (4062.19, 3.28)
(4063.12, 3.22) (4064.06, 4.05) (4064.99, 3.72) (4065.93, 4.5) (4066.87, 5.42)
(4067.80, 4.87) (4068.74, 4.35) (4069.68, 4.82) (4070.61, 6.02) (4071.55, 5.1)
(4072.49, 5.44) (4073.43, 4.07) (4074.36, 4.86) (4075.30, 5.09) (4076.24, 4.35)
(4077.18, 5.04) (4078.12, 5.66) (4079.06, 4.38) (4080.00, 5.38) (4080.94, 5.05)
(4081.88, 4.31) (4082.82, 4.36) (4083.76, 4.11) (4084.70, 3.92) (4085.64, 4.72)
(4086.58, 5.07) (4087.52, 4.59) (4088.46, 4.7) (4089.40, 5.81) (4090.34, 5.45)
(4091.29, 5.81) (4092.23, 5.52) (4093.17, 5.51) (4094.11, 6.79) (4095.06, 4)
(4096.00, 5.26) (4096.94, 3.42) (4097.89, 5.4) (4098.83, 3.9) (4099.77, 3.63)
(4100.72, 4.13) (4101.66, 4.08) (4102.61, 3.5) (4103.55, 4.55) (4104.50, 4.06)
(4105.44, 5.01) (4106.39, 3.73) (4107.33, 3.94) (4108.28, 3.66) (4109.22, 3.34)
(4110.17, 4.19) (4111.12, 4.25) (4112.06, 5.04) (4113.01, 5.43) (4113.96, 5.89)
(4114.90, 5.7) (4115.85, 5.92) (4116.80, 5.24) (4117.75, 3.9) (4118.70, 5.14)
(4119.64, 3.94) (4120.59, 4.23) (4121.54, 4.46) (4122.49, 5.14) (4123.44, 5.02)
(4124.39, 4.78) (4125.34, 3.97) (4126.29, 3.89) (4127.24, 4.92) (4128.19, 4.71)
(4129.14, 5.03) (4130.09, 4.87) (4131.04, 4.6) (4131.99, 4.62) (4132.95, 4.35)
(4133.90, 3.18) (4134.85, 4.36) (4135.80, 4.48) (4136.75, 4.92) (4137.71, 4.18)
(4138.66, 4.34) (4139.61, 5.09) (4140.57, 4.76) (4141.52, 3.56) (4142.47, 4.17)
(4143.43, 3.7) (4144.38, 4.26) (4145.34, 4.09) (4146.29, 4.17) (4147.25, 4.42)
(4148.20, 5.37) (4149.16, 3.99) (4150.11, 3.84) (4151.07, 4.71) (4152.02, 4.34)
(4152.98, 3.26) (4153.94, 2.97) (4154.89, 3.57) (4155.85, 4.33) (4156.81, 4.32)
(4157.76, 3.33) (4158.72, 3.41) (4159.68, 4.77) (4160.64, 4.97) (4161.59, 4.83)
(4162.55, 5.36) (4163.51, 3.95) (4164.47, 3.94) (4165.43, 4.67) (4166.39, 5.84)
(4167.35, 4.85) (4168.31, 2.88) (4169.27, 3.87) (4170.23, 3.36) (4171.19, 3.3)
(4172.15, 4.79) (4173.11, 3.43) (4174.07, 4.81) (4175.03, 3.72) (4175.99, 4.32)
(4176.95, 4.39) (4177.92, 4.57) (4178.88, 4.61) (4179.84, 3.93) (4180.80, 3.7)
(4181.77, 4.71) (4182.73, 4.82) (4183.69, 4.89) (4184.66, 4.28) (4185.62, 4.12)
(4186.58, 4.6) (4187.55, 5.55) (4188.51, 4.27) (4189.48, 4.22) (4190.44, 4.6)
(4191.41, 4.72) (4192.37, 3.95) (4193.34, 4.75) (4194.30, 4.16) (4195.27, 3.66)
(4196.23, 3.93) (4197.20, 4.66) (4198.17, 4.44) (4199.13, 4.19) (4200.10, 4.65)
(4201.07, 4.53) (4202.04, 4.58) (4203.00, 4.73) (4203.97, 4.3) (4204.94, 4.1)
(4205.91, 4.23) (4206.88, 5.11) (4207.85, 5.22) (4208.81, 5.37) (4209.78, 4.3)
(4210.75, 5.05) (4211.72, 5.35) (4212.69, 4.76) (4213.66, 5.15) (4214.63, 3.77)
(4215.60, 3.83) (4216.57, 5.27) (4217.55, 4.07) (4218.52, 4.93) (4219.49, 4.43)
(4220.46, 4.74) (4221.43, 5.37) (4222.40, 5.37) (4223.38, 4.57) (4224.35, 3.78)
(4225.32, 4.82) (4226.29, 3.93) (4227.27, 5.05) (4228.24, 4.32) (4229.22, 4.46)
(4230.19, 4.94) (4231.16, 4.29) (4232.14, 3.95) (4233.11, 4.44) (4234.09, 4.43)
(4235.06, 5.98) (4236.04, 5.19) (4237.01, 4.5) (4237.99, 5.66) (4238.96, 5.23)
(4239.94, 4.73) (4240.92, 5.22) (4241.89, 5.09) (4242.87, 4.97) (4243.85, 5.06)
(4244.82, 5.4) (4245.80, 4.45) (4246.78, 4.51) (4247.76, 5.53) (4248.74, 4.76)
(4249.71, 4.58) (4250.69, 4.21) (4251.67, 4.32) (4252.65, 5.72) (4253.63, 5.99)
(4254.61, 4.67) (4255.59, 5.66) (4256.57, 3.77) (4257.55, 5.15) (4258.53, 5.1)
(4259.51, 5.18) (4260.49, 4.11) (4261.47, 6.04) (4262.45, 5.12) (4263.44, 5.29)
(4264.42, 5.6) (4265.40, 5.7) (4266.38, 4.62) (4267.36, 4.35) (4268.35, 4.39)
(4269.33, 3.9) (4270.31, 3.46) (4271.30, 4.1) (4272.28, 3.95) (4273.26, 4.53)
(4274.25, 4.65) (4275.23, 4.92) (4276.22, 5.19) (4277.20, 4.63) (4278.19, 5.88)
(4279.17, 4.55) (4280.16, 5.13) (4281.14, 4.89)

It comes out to 0.7 angstroms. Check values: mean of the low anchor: 4.63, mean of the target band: 4.49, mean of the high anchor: 4.89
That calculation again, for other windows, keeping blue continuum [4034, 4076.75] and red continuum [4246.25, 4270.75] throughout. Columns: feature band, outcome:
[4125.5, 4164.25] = 3.31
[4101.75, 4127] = 0.64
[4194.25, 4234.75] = 2.03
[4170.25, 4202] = 2.80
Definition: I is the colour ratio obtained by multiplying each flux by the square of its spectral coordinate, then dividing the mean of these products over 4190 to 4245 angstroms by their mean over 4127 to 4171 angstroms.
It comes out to 1.1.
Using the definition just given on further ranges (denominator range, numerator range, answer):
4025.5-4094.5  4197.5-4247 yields 1.08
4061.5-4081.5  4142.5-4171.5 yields 0.93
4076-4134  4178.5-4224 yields 1.03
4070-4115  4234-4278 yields 1.12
